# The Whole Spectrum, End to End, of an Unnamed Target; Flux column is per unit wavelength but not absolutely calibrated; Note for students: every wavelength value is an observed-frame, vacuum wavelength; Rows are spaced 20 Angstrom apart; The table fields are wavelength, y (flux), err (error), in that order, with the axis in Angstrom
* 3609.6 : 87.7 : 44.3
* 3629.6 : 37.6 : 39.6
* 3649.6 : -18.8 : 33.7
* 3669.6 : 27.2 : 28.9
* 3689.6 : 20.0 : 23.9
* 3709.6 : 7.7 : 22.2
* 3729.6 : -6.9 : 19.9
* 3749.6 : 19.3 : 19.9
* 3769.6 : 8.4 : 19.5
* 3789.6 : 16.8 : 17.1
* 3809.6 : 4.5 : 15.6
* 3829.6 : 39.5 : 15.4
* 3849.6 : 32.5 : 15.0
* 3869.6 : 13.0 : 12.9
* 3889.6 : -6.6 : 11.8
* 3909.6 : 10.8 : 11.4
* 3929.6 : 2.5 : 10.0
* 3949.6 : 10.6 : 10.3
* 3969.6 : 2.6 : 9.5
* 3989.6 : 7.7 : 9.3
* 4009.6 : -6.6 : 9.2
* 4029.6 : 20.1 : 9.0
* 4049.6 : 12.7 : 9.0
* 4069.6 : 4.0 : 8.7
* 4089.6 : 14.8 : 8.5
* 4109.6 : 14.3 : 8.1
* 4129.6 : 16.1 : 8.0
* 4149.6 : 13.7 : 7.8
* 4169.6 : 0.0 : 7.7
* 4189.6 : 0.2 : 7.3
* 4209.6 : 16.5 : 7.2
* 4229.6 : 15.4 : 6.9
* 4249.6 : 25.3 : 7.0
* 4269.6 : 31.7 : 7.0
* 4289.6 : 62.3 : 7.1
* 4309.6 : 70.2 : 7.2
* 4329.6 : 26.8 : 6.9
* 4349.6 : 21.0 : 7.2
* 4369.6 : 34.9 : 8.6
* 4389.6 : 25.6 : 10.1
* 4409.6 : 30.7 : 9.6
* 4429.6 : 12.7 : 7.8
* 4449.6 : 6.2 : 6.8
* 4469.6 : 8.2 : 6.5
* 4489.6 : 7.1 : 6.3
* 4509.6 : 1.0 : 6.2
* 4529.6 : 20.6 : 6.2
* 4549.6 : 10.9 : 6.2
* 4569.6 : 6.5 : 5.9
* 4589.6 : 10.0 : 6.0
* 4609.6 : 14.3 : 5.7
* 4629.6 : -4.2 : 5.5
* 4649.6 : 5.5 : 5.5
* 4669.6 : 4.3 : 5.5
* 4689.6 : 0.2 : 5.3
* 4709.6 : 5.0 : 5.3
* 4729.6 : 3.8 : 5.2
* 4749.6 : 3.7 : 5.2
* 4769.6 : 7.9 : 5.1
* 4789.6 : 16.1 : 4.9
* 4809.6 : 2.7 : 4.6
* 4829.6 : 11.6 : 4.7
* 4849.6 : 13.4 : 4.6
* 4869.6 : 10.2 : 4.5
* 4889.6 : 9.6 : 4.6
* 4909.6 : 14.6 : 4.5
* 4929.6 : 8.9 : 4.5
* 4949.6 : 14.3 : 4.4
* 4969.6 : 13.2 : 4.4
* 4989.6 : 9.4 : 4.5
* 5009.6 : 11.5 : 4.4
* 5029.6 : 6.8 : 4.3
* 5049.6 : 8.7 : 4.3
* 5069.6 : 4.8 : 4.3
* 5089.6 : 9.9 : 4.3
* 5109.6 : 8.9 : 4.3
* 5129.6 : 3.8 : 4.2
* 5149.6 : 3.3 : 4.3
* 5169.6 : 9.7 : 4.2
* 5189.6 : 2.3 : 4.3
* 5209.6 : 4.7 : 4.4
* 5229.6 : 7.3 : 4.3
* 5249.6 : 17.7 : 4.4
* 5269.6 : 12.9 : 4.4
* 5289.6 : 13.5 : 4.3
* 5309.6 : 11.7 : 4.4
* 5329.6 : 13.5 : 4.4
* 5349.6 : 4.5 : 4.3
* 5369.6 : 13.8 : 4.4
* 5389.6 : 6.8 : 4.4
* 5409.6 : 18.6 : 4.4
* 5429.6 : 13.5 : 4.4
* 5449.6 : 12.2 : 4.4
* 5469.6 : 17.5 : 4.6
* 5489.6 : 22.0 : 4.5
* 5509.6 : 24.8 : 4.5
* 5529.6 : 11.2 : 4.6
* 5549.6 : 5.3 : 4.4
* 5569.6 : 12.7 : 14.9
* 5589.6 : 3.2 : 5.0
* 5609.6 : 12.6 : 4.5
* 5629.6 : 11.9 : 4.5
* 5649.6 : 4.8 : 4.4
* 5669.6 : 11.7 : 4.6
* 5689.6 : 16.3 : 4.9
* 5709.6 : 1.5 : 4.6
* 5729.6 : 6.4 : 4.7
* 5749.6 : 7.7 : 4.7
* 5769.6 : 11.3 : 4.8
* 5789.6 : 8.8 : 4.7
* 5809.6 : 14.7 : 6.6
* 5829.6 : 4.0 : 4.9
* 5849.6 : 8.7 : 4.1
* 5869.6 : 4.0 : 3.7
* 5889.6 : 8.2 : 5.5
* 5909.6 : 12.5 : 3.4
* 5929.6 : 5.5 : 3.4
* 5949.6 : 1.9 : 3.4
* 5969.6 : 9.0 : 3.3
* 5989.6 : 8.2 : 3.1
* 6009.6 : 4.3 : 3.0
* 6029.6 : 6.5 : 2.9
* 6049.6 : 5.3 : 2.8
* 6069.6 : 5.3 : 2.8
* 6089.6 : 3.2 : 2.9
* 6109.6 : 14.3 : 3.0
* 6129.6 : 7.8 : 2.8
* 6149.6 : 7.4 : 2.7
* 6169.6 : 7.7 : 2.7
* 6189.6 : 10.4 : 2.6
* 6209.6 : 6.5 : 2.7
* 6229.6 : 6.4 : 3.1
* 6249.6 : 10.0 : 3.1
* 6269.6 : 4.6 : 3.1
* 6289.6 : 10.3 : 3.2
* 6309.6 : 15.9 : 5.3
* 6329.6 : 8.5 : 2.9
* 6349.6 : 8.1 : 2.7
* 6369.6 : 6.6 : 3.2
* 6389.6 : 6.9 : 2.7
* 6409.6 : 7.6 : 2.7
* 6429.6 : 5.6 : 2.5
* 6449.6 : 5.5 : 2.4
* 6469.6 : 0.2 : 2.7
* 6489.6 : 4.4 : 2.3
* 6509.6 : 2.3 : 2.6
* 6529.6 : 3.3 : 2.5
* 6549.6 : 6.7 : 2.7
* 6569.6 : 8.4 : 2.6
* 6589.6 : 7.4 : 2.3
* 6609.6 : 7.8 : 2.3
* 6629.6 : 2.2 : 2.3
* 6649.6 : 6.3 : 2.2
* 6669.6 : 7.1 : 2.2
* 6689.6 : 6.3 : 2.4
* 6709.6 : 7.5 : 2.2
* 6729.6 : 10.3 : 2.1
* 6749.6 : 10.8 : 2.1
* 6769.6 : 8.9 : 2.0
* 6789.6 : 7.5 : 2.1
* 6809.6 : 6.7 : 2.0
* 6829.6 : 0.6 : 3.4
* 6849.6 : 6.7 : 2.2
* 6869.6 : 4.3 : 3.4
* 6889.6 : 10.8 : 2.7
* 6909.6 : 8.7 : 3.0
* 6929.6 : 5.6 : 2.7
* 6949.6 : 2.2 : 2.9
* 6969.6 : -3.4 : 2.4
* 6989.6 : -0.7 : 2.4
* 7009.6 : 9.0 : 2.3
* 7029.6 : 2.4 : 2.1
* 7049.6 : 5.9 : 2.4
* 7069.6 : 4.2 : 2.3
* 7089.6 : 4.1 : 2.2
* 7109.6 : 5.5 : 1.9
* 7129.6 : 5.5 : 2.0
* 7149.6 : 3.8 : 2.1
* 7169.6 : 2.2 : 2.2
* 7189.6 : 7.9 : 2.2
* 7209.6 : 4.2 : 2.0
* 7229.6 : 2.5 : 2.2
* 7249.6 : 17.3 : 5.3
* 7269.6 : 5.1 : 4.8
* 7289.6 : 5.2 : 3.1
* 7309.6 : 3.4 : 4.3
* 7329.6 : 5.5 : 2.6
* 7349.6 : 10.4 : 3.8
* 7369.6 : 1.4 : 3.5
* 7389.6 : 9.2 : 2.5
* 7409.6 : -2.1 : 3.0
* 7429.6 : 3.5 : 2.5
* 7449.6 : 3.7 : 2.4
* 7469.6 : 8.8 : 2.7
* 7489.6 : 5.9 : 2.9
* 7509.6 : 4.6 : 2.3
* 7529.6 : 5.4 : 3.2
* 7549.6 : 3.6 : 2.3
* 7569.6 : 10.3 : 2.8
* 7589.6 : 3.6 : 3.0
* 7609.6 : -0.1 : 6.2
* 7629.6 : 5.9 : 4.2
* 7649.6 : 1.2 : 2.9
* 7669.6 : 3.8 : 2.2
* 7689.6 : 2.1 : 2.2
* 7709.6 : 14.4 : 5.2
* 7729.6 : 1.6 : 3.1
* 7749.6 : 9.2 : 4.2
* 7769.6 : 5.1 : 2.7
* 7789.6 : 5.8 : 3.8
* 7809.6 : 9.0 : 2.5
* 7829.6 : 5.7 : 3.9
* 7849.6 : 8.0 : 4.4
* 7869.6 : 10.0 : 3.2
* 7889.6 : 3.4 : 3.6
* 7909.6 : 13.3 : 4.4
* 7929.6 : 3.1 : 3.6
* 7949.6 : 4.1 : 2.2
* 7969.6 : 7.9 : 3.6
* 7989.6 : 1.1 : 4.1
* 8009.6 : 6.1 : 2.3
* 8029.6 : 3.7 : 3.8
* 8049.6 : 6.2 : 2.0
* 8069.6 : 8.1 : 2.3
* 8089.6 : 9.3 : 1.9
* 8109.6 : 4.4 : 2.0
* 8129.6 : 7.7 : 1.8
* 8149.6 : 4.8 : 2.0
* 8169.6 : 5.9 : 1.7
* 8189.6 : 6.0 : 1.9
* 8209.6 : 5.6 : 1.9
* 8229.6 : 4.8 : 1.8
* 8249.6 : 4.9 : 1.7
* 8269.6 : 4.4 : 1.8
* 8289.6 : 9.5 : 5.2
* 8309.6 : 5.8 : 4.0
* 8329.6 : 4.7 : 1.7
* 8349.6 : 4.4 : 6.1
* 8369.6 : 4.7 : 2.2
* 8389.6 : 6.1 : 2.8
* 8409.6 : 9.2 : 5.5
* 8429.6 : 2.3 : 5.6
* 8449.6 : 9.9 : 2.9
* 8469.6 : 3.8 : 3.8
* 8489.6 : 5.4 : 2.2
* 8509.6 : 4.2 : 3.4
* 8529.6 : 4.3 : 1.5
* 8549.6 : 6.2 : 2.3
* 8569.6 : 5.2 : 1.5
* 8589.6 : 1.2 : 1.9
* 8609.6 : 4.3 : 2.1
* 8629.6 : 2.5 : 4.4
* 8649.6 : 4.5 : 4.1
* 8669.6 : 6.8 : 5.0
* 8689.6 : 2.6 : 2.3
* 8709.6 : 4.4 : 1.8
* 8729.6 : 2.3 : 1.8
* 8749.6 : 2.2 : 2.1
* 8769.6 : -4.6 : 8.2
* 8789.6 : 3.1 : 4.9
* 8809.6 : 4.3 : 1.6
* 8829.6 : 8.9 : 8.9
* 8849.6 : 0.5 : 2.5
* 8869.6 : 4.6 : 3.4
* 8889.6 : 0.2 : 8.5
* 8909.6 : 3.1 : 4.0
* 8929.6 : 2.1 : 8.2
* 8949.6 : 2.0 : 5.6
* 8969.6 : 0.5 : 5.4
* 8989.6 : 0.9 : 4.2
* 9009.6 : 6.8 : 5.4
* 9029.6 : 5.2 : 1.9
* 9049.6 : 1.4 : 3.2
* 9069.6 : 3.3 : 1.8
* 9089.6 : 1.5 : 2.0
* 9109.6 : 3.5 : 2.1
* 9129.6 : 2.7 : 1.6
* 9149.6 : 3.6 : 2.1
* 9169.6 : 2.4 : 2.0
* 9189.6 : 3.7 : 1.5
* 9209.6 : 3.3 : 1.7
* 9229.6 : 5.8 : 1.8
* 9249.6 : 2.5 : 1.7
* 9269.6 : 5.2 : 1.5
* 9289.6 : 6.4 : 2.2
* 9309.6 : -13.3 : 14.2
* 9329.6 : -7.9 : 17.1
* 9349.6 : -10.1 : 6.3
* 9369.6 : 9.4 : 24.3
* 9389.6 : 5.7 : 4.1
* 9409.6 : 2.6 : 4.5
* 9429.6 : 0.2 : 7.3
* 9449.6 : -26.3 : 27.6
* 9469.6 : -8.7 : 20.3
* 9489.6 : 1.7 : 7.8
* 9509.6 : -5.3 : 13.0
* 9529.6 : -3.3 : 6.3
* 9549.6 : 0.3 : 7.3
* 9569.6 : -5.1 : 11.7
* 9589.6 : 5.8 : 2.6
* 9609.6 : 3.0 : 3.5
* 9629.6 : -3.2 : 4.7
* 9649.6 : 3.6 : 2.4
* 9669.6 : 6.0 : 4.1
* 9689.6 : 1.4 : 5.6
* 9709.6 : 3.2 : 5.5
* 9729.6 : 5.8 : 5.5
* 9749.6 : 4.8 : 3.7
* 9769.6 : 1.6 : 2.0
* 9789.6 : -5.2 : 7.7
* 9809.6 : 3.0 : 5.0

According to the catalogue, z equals 2.535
